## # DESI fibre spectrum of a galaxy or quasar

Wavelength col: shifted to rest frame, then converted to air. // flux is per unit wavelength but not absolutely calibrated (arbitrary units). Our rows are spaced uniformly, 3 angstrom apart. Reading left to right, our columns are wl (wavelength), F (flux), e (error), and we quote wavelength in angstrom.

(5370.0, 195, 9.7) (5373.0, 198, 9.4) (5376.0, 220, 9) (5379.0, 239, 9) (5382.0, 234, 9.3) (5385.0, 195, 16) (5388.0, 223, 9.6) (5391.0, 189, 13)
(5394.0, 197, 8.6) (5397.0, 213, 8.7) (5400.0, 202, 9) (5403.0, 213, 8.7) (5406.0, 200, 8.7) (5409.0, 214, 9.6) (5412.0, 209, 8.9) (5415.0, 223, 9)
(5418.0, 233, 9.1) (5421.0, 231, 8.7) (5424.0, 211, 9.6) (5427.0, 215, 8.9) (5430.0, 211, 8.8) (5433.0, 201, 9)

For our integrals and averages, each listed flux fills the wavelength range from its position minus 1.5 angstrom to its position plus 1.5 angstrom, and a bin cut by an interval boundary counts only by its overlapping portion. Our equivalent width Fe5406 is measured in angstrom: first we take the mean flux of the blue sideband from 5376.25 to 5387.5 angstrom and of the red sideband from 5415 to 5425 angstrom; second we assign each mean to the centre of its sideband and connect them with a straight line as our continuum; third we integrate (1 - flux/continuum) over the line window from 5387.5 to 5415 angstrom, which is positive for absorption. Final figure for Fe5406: 2.08 angstrom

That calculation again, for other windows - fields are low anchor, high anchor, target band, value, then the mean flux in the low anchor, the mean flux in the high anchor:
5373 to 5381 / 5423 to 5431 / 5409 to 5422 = -0.45 angstrom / 224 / 212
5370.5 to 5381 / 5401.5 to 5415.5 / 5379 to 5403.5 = 0.51 angstrom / 217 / 211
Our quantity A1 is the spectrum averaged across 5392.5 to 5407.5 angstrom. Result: 205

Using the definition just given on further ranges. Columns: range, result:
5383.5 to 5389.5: 209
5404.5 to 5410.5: 207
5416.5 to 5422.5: 232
